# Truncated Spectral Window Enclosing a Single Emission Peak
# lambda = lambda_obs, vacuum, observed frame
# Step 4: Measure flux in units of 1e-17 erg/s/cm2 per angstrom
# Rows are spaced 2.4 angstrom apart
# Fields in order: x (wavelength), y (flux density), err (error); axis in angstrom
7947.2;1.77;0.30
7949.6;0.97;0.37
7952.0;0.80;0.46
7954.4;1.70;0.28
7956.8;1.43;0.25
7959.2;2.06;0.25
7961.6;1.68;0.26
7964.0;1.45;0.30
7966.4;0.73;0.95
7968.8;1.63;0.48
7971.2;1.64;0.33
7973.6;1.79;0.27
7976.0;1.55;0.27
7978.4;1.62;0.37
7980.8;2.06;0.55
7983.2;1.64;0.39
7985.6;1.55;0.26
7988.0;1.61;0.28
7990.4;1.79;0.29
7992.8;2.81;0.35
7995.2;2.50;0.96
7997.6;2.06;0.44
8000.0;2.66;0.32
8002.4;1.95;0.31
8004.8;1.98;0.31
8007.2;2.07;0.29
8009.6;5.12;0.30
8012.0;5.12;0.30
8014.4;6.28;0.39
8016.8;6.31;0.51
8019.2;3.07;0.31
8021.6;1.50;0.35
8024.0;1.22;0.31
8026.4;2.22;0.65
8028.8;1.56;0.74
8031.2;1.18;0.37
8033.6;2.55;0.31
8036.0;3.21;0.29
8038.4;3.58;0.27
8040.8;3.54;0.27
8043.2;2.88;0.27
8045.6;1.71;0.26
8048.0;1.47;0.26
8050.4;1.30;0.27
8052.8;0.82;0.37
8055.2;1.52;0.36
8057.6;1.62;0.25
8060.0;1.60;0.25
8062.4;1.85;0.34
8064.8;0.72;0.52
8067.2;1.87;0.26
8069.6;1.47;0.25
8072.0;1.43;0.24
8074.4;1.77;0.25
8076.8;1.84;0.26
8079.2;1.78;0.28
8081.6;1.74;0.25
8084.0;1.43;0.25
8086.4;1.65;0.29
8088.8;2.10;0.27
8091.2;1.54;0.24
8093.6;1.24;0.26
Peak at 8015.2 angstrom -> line H-alpha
